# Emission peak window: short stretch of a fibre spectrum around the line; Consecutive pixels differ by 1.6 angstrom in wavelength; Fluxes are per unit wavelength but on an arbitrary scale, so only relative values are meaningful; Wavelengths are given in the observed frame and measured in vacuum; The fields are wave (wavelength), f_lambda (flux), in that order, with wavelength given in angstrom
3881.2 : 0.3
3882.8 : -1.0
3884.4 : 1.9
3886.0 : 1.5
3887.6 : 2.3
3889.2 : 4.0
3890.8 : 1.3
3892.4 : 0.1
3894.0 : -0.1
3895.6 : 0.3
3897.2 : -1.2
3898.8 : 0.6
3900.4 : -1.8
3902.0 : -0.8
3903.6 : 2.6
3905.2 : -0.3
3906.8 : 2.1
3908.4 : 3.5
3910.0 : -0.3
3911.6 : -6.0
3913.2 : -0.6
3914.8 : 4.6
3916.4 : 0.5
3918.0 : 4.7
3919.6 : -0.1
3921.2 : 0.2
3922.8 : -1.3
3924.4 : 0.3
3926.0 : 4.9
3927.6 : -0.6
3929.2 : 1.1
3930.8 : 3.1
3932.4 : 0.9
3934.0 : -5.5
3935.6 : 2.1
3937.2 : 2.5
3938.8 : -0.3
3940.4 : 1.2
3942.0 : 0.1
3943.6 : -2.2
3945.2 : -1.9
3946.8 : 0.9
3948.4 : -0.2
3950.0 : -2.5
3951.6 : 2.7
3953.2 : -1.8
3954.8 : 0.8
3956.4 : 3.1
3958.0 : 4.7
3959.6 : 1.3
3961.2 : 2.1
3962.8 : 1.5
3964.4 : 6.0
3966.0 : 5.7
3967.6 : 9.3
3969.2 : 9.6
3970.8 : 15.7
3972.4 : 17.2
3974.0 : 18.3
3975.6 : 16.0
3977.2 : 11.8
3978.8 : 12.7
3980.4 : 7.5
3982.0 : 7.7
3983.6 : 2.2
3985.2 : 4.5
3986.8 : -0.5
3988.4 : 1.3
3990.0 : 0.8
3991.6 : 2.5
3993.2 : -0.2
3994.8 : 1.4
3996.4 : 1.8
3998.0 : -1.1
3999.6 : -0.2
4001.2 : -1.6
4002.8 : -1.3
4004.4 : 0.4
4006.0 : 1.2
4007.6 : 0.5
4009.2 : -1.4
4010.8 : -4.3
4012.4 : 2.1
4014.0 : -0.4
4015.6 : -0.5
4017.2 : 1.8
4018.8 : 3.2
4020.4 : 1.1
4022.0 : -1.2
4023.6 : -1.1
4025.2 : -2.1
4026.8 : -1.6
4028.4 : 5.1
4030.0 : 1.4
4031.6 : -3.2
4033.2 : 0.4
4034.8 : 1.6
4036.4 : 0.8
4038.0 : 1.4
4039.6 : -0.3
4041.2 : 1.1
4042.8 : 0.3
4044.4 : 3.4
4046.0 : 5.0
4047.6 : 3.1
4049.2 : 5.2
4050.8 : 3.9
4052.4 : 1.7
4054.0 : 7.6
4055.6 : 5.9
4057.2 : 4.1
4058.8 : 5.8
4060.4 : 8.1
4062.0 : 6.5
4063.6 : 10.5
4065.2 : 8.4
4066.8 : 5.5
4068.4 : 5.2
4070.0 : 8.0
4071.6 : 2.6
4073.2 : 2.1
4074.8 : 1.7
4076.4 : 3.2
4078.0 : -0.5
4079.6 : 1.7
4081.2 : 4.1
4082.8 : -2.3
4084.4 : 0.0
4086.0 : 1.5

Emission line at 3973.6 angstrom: Lyman alpha 1216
